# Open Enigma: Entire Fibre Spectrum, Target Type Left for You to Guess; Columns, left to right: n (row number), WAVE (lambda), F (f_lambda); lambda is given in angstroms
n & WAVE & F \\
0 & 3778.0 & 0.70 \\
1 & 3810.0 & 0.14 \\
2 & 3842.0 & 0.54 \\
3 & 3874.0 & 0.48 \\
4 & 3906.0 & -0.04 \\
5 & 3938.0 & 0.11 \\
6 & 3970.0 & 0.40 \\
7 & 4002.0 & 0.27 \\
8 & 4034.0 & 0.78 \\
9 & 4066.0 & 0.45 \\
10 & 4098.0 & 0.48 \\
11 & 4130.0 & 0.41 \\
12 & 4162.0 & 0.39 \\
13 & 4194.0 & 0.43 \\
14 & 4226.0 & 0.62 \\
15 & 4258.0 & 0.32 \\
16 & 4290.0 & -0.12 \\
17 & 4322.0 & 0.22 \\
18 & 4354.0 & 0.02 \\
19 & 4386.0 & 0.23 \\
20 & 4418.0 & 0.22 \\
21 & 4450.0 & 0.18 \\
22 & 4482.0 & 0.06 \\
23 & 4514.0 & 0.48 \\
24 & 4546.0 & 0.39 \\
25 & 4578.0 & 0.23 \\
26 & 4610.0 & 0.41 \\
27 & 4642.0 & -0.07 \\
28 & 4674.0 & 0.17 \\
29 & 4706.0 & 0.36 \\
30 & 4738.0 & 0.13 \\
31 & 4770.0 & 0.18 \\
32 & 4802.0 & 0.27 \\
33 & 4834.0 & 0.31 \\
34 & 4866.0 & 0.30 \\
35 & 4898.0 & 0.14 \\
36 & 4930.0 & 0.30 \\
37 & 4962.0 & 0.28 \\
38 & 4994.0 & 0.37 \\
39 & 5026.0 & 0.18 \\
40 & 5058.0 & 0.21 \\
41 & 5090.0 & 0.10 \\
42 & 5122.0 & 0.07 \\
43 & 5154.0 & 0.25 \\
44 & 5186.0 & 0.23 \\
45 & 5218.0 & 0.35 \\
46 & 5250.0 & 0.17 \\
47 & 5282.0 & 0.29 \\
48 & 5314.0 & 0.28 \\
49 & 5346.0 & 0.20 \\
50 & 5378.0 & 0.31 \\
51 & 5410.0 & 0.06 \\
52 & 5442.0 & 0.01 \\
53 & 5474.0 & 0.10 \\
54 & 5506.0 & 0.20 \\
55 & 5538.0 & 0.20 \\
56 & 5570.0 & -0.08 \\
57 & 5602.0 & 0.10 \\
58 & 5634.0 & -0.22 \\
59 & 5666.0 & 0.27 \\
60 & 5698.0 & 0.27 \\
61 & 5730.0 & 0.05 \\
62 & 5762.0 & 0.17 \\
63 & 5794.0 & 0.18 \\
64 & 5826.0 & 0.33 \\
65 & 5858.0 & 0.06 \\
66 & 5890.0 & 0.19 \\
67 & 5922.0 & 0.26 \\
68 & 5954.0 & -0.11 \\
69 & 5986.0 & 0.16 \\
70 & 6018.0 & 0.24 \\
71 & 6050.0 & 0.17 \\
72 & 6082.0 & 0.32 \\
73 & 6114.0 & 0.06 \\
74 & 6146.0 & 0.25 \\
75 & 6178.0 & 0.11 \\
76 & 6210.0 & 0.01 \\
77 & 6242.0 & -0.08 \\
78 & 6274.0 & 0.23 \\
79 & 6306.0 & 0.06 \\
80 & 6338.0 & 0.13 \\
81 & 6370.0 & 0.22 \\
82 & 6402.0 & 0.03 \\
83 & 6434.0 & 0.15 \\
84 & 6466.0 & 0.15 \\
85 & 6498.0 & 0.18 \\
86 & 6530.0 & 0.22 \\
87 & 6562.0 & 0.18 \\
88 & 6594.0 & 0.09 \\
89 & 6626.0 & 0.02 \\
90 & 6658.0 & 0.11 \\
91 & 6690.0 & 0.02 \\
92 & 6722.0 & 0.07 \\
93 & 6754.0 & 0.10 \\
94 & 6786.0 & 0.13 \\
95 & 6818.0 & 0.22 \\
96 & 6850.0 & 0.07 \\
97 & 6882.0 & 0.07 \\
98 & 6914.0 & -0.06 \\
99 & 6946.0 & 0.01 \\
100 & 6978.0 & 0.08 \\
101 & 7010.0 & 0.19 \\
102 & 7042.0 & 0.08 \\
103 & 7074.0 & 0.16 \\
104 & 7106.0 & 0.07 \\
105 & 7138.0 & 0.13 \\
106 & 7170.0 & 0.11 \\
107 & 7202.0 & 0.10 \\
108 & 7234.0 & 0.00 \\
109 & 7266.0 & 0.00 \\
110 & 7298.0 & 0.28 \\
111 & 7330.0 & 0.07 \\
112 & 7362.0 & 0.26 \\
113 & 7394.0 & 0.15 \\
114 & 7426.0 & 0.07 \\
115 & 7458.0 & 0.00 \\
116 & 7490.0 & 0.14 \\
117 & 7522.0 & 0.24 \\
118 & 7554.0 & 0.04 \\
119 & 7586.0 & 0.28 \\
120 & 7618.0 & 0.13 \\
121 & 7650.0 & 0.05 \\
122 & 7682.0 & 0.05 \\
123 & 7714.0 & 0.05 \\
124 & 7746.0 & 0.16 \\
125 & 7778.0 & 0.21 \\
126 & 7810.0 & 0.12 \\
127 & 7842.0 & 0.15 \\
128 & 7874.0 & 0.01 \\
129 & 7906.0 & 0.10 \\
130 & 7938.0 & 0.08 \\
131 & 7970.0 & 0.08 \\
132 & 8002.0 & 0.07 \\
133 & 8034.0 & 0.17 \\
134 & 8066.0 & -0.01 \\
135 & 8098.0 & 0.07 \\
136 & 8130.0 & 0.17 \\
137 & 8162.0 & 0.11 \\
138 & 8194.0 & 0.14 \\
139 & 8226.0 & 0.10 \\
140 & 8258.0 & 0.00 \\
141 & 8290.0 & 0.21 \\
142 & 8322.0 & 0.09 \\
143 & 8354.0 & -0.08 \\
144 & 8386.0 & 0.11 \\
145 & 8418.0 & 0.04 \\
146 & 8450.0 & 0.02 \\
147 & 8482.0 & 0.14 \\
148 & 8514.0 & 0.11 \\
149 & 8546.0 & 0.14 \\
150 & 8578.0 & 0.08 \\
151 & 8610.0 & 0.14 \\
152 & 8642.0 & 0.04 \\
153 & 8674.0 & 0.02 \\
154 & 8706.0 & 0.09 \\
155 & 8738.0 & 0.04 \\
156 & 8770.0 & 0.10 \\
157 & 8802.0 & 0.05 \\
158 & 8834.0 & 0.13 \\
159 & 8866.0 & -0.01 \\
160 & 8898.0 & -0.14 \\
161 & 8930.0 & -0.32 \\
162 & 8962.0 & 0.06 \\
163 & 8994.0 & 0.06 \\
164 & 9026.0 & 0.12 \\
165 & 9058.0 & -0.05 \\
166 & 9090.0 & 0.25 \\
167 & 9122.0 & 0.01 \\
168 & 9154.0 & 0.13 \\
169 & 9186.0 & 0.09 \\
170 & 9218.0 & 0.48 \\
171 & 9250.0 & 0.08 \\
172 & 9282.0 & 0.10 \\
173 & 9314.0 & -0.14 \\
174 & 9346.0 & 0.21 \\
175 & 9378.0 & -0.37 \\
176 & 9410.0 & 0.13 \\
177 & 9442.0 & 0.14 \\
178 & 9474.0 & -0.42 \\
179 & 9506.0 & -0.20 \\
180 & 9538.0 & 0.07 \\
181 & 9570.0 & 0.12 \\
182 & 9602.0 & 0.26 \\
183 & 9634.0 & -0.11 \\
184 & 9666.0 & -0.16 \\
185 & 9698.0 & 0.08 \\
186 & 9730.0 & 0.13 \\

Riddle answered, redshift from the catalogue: 1.470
